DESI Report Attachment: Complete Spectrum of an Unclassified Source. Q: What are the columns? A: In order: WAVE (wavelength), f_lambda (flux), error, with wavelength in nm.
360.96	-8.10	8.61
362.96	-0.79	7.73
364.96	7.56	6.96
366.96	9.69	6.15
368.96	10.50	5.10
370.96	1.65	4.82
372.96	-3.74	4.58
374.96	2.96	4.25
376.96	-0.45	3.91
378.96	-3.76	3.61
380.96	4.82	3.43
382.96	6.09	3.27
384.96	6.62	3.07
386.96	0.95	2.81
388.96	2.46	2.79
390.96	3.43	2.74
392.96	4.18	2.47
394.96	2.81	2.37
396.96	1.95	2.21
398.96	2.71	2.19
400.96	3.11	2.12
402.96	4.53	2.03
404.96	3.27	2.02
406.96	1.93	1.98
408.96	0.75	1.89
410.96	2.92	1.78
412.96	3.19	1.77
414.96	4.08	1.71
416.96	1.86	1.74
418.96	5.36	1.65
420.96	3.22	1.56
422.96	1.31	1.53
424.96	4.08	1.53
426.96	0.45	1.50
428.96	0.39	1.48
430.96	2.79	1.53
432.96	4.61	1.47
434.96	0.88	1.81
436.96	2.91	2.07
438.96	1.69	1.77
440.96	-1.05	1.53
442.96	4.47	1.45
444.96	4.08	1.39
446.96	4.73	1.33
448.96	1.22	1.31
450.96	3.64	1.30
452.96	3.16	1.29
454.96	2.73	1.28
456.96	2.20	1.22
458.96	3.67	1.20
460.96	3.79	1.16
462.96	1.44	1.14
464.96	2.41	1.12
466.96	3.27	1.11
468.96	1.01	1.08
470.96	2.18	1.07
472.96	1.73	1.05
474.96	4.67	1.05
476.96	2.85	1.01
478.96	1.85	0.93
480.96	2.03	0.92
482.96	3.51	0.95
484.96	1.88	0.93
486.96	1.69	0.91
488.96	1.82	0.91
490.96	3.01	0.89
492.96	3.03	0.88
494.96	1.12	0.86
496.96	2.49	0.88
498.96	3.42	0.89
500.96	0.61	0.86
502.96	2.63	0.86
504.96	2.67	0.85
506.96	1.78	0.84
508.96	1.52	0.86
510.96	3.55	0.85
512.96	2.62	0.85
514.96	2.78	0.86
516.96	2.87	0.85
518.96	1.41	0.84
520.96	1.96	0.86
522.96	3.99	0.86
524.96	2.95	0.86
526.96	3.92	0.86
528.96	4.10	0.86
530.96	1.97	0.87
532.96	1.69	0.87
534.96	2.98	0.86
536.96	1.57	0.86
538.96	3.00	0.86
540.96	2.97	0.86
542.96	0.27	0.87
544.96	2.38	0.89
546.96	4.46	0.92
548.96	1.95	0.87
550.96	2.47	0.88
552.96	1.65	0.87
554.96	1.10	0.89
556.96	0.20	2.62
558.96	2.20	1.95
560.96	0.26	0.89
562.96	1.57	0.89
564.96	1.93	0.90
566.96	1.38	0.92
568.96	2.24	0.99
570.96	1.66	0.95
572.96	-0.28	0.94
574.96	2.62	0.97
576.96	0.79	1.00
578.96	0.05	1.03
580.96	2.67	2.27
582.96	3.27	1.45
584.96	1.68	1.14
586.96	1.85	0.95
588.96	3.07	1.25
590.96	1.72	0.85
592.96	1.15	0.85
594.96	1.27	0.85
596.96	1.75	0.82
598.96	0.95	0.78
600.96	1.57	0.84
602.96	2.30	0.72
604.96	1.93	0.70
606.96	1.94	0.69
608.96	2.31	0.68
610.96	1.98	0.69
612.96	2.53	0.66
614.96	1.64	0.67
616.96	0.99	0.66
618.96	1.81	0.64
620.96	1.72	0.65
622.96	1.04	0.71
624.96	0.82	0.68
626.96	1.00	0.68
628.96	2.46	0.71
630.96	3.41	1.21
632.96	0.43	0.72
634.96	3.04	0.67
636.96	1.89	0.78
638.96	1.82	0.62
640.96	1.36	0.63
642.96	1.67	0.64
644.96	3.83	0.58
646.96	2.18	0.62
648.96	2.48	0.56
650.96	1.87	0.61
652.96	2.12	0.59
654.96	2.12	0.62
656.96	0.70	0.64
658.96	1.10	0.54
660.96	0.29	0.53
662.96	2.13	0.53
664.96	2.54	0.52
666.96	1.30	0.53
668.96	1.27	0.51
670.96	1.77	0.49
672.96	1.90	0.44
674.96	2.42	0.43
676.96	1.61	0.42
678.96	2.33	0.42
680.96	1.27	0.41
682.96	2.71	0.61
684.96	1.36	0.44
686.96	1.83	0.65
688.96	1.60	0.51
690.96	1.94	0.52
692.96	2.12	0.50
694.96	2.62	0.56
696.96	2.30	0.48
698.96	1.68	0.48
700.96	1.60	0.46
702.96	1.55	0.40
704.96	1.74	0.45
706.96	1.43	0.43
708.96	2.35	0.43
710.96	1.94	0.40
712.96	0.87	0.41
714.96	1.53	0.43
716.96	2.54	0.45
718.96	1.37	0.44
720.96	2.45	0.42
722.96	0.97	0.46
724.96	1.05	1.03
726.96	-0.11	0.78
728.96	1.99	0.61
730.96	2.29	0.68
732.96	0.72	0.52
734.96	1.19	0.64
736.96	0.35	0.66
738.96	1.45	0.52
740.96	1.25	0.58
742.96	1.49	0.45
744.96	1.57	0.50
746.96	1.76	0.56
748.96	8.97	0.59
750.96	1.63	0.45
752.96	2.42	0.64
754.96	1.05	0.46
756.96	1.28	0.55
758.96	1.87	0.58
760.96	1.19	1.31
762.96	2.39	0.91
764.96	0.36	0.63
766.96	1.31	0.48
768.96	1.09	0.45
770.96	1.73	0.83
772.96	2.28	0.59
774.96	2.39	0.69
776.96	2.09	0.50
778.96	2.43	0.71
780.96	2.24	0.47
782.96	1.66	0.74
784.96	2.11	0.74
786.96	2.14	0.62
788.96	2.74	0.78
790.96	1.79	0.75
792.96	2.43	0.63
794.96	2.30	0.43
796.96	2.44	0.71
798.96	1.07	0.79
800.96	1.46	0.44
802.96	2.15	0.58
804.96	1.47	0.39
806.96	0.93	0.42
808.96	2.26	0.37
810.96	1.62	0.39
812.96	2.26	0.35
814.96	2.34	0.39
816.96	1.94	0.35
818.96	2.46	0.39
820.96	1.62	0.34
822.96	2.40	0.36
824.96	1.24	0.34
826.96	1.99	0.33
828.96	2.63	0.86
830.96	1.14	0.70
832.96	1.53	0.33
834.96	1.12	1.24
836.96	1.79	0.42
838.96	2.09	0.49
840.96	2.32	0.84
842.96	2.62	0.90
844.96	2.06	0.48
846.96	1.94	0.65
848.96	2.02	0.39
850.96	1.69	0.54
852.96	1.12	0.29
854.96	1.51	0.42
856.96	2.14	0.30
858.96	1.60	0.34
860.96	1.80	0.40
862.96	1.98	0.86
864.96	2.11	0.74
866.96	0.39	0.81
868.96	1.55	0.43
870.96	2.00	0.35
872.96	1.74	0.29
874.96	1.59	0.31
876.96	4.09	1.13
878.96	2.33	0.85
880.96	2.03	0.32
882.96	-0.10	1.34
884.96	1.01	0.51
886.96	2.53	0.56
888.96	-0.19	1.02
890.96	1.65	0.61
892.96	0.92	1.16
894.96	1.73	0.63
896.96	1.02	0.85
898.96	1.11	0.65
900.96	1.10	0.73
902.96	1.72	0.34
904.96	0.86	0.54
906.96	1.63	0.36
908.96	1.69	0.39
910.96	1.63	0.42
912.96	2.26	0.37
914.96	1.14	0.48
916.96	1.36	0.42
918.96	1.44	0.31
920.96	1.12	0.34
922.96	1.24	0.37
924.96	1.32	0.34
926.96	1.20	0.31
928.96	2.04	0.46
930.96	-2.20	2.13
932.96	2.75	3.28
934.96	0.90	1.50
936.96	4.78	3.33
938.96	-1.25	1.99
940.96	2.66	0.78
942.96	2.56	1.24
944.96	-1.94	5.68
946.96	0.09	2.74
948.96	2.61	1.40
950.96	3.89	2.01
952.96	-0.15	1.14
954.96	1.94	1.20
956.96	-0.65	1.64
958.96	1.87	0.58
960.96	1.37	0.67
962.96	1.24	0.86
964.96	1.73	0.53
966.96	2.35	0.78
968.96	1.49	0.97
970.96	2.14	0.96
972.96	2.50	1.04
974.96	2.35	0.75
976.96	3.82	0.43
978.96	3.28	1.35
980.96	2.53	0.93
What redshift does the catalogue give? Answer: 1.008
